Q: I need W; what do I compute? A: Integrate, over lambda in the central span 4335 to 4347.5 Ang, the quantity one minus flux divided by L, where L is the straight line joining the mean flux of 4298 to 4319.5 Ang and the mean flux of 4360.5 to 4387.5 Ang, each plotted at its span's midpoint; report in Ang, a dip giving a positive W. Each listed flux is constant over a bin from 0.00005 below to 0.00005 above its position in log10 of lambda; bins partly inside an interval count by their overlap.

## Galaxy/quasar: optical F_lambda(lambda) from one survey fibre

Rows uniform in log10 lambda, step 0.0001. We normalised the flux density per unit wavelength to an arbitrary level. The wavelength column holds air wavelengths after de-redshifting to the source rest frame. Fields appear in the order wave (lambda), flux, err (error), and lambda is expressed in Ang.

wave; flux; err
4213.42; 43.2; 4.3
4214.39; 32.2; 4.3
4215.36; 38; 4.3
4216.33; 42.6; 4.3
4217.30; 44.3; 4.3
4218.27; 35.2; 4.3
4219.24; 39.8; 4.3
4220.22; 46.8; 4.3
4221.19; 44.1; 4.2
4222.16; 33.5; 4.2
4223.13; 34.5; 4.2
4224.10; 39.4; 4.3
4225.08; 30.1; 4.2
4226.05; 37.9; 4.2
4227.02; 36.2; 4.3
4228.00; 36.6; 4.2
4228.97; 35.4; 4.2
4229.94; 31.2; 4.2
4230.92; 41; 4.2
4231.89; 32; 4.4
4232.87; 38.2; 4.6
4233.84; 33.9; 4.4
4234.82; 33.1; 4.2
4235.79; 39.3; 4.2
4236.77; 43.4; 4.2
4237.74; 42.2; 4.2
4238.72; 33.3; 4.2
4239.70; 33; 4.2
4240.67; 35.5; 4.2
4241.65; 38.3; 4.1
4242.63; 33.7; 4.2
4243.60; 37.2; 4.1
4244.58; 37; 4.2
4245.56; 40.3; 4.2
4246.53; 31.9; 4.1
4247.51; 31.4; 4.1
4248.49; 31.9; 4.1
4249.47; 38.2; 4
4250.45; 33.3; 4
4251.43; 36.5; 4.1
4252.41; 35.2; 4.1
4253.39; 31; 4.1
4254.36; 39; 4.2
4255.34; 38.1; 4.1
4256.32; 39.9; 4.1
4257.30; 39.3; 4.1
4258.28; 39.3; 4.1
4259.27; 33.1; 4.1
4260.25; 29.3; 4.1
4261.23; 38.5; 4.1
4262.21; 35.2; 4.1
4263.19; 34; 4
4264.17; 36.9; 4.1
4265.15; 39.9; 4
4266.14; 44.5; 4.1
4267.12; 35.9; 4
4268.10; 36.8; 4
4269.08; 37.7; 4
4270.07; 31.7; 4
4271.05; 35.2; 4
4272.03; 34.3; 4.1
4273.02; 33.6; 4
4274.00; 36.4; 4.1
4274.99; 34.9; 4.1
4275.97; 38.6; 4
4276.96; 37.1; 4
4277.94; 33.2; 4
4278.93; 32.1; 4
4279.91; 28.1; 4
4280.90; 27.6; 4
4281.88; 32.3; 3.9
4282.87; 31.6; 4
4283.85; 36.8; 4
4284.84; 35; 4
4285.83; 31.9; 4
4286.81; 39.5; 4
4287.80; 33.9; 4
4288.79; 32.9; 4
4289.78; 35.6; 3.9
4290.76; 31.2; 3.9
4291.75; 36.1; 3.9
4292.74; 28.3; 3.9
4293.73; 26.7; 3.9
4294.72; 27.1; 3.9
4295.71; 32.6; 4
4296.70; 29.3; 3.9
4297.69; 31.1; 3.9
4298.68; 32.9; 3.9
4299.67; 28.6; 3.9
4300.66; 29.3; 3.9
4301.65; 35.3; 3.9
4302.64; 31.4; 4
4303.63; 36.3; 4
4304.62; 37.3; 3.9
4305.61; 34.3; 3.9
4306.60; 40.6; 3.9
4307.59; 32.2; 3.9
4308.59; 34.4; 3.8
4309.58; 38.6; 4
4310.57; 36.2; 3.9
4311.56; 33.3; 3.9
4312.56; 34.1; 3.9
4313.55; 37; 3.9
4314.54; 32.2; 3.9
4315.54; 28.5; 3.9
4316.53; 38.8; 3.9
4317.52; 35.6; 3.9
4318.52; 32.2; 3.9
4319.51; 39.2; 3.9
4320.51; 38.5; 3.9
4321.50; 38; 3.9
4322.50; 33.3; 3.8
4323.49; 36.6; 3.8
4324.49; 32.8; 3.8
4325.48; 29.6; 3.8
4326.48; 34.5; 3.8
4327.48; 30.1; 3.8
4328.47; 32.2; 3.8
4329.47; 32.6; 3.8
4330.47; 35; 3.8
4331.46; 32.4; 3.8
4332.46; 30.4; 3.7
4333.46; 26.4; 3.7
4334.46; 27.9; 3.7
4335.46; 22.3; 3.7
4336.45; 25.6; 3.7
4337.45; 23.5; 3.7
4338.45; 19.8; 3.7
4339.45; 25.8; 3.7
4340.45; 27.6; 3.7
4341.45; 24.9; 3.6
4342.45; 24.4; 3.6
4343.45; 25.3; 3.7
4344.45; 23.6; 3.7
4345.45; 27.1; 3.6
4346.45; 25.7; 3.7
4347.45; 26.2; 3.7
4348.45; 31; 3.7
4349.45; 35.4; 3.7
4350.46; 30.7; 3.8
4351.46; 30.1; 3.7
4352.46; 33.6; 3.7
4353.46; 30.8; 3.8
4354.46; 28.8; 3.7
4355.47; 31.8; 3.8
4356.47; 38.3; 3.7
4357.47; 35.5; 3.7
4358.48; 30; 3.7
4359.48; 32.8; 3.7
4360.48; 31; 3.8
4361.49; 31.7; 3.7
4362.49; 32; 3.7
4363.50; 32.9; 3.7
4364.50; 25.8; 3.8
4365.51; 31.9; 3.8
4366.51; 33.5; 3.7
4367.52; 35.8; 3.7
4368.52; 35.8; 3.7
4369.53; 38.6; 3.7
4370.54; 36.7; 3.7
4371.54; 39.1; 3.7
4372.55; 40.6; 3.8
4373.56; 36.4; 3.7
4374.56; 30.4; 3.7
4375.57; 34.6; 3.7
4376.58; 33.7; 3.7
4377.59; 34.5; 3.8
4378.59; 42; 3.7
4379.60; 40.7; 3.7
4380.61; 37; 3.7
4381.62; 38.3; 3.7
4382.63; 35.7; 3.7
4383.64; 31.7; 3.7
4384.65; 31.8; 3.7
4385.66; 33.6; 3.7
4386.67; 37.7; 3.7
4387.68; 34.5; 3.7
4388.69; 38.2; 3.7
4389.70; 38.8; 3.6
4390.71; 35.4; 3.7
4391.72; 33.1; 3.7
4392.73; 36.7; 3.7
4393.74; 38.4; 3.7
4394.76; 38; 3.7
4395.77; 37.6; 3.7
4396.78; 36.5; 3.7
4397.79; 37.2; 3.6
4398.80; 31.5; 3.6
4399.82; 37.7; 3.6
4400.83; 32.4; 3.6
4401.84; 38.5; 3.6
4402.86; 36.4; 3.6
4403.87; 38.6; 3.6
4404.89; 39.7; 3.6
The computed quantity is 3.6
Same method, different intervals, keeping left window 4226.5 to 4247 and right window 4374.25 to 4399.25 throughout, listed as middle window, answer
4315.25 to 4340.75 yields 3.49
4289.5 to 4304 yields 1.94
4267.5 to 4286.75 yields 1.15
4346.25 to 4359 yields 1.60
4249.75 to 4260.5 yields 0.08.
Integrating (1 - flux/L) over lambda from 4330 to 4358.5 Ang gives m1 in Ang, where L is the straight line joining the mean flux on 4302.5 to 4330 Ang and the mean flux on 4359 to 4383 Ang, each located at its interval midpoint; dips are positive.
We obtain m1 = 5.1 Ang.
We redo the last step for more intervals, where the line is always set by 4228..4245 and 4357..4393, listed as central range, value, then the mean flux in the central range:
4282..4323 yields 2.1 Ang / 33.8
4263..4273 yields -0.2 Ang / 36.6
